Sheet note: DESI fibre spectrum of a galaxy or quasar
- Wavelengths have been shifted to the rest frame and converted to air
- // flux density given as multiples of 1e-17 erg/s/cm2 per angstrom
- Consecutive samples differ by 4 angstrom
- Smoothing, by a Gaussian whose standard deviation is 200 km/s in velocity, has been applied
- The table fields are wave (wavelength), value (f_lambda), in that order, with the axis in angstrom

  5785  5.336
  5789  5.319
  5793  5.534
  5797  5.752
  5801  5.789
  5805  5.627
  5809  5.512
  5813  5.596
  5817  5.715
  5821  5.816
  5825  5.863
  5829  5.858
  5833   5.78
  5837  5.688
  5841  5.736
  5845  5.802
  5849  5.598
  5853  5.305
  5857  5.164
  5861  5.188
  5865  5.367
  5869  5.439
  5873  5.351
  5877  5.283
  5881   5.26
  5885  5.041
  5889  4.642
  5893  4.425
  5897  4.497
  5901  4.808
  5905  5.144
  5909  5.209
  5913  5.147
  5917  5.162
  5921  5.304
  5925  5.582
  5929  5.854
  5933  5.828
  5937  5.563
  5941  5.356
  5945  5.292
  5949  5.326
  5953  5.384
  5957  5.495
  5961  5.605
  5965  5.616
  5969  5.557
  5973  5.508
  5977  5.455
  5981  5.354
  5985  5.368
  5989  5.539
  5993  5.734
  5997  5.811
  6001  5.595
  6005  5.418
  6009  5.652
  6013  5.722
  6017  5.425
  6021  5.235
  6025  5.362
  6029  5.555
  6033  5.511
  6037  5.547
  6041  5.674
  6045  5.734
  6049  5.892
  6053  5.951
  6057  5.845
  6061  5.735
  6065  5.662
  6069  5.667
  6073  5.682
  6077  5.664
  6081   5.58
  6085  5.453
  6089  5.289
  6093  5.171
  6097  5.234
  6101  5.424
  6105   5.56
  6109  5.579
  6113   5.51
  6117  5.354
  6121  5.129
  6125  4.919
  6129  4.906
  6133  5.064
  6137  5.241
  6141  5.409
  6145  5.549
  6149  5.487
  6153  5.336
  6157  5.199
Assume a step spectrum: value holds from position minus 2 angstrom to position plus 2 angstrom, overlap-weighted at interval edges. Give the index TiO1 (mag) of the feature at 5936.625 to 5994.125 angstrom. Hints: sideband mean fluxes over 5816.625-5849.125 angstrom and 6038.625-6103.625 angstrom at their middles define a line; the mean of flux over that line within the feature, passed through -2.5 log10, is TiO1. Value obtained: 0.04 mag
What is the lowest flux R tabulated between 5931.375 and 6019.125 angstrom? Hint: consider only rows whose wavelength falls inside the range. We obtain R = 5.292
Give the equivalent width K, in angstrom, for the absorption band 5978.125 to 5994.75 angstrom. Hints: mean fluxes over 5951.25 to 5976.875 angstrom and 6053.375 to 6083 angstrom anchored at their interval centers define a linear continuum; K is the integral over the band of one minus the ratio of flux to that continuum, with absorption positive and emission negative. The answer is 0.2 angstrom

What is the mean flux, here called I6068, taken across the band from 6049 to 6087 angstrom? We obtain 5.7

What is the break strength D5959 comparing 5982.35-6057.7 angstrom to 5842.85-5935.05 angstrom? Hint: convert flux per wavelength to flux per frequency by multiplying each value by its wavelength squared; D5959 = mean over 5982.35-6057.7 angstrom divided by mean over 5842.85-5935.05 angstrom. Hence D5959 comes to 1.1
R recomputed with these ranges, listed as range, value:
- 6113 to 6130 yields 4.906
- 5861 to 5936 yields 4.425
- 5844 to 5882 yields 5.164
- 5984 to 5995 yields 5.368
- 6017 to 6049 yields 5.235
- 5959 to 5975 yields 5.508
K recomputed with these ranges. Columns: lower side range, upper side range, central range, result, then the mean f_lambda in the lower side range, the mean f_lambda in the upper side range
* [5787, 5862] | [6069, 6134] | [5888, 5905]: 2.7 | 5.62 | 5.36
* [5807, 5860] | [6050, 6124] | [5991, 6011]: -0.3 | 5.64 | 5.52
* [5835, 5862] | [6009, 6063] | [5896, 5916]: 2.0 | 5.51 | 5.63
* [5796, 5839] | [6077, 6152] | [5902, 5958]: 1.9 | 5.73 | 5.33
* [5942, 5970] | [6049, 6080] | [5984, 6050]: 0.6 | 5.46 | 5.75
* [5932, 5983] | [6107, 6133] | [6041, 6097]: -3.4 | 5.48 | 5.22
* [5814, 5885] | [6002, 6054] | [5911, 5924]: 0.7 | 5.53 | 5.58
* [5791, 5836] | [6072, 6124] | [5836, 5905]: 5.5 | 5.71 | 5.42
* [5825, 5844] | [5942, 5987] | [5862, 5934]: 5.6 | 5.78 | 5.45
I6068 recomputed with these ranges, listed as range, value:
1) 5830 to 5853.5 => 5.68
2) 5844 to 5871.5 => 5.39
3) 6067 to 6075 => 5.67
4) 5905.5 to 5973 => 5.45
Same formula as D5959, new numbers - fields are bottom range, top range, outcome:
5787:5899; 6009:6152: 1.09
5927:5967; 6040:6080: 1.08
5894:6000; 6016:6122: 1.07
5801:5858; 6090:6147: 1.03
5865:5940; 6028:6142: 1.12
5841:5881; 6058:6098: 1.10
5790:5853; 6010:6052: 1.05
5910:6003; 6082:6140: 1.01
